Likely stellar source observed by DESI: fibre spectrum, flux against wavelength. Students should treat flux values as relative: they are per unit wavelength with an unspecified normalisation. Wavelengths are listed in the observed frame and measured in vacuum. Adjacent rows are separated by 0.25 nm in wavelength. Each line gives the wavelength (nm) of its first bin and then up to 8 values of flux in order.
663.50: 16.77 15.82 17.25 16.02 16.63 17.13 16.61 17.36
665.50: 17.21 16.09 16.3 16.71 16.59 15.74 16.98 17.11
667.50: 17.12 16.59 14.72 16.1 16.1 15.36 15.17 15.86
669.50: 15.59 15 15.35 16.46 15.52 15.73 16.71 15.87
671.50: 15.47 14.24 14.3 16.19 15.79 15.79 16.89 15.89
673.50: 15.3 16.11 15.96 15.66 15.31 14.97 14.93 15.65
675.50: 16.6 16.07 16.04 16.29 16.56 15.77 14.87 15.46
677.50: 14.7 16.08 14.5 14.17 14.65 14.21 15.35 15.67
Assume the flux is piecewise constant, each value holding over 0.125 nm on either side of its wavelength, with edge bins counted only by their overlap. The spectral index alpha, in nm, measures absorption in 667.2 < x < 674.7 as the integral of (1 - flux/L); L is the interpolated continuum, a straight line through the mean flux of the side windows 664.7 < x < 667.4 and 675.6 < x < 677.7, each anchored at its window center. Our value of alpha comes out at 0.23 nm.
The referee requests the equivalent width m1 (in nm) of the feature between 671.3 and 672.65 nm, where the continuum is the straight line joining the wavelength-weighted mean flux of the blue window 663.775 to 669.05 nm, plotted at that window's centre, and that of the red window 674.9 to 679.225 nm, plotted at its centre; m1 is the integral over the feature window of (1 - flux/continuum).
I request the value 0.06 nm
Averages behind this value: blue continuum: 16.4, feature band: 15.2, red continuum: 15.4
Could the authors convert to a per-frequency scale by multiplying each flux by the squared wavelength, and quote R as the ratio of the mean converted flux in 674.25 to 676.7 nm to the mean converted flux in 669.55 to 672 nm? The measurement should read 1.03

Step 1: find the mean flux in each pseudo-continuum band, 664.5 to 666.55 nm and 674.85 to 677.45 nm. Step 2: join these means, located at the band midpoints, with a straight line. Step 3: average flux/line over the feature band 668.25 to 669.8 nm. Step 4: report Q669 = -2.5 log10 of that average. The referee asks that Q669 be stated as 0.06 mag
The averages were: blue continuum 16.7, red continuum 15.8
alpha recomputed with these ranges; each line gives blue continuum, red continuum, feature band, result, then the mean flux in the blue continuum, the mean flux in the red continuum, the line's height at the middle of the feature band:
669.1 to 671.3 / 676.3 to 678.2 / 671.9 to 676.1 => -0.04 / 15.8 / 15.4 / 15.6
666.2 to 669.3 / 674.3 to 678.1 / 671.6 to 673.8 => 0.03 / 16.2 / 15.6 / 15.8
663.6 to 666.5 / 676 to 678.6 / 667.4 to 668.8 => 0.03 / 16.6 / 15.3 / 16.3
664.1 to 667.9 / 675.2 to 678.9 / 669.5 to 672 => 0.09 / 16.7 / 15.4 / 16.1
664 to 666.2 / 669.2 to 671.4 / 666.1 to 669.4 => 0.02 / 16.7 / 15.8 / 16.2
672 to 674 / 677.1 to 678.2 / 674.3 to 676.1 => -0.02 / 15.9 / 15.1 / 15.5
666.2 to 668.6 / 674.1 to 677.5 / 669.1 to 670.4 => 0.04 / 16.4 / 15.7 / 16.2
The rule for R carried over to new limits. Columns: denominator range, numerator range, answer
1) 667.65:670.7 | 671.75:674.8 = 1.01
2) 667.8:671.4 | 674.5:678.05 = 1.01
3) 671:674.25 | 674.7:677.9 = 1.01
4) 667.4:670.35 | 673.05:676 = 1.01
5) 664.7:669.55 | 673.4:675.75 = 0.98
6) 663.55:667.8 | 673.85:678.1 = 0.97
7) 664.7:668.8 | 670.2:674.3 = 0.97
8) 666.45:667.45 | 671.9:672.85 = 0.95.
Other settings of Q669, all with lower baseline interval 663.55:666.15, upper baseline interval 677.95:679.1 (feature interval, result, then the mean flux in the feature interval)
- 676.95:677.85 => -0.04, 15.3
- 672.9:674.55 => -0.04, 15.9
